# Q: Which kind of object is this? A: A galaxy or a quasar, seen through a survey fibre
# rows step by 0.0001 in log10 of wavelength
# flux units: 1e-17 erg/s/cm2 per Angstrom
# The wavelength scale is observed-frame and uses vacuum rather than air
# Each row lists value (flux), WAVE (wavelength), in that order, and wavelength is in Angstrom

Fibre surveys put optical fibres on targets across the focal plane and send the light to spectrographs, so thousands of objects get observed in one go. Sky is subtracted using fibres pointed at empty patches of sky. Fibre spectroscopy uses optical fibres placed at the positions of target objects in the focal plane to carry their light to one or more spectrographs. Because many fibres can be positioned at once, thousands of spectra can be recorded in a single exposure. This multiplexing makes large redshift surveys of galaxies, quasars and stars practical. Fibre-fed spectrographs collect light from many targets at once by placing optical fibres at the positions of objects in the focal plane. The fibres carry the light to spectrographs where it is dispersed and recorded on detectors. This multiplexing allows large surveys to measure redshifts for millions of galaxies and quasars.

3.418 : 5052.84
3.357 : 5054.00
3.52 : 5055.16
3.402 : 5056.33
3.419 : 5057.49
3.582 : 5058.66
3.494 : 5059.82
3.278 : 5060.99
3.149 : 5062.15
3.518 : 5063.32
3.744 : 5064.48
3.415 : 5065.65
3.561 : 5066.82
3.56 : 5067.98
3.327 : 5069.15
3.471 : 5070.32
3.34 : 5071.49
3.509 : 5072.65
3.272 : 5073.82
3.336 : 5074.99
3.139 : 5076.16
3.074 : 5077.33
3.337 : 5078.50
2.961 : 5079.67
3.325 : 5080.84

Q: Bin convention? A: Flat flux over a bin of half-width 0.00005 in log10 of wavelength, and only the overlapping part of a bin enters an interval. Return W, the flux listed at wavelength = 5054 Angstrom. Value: 3.357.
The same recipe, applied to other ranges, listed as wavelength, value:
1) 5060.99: 3.278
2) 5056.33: 3.402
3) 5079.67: 2.961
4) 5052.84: 3.418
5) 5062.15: 3.149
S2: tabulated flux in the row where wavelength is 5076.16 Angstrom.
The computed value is 3.139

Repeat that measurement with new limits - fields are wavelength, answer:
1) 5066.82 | 3.561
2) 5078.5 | 3.337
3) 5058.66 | 3.582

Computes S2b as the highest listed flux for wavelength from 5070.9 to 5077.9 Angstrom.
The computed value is 3.509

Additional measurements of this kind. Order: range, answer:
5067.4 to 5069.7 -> 3.56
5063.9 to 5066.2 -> 3.744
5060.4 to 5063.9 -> 3.518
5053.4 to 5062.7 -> 3.582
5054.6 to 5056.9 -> 3.52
